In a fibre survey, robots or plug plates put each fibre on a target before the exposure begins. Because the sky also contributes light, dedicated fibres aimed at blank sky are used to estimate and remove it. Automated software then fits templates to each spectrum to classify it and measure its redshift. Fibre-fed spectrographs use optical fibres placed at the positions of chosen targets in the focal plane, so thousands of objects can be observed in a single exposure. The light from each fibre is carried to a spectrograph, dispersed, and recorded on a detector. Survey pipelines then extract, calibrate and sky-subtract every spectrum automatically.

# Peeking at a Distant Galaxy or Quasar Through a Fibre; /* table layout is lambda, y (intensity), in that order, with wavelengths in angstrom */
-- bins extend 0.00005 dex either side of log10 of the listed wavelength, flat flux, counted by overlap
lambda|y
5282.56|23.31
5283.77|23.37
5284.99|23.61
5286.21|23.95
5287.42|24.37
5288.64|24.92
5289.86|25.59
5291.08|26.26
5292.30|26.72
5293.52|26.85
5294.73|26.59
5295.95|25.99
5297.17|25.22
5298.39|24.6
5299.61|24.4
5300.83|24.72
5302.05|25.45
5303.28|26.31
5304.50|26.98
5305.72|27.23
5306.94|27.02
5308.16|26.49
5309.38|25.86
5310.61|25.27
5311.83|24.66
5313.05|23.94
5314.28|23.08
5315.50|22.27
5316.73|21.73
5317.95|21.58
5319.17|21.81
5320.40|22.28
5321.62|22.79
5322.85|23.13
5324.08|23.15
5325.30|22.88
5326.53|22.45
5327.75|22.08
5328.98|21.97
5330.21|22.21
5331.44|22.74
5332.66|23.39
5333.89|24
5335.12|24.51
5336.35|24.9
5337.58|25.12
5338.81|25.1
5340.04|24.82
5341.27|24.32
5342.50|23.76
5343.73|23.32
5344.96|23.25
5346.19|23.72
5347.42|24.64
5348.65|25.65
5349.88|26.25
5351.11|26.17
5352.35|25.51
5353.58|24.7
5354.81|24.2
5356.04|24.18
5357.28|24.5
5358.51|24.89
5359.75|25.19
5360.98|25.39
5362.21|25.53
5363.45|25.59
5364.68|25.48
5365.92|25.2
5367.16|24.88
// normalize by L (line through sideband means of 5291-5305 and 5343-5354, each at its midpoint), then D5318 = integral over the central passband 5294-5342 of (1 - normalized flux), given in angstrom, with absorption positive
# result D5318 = 2.33 angstrom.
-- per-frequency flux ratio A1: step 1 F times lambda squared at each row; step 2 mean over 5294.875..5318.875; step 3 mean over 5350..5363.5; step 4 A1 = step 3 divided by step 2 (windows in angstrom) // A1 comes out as 1.03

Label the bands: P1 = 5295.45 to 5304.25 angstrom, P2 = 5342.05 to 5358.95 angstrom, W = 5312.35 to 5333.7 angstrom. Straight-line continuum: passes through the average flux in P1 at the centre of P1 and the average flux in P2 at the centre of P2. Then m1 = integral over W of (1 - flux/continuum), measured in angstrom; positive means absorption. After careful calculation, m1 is 2.0 angstrom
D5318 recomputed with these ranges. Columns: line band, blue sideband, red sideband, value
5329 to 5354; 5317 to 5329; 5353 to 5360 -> -0.8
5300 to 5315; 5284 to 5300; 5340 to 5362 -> -0.2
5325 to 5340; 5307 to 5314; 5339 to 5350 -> 0.7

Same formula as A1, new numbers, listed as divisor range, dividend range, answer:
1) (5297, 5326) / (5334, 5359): 1.03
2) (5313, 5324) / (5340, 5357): 1.11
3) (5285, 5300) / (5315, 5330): 0.89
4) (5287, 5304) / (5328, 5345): 0.94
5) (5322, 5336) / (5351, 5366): 1.10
